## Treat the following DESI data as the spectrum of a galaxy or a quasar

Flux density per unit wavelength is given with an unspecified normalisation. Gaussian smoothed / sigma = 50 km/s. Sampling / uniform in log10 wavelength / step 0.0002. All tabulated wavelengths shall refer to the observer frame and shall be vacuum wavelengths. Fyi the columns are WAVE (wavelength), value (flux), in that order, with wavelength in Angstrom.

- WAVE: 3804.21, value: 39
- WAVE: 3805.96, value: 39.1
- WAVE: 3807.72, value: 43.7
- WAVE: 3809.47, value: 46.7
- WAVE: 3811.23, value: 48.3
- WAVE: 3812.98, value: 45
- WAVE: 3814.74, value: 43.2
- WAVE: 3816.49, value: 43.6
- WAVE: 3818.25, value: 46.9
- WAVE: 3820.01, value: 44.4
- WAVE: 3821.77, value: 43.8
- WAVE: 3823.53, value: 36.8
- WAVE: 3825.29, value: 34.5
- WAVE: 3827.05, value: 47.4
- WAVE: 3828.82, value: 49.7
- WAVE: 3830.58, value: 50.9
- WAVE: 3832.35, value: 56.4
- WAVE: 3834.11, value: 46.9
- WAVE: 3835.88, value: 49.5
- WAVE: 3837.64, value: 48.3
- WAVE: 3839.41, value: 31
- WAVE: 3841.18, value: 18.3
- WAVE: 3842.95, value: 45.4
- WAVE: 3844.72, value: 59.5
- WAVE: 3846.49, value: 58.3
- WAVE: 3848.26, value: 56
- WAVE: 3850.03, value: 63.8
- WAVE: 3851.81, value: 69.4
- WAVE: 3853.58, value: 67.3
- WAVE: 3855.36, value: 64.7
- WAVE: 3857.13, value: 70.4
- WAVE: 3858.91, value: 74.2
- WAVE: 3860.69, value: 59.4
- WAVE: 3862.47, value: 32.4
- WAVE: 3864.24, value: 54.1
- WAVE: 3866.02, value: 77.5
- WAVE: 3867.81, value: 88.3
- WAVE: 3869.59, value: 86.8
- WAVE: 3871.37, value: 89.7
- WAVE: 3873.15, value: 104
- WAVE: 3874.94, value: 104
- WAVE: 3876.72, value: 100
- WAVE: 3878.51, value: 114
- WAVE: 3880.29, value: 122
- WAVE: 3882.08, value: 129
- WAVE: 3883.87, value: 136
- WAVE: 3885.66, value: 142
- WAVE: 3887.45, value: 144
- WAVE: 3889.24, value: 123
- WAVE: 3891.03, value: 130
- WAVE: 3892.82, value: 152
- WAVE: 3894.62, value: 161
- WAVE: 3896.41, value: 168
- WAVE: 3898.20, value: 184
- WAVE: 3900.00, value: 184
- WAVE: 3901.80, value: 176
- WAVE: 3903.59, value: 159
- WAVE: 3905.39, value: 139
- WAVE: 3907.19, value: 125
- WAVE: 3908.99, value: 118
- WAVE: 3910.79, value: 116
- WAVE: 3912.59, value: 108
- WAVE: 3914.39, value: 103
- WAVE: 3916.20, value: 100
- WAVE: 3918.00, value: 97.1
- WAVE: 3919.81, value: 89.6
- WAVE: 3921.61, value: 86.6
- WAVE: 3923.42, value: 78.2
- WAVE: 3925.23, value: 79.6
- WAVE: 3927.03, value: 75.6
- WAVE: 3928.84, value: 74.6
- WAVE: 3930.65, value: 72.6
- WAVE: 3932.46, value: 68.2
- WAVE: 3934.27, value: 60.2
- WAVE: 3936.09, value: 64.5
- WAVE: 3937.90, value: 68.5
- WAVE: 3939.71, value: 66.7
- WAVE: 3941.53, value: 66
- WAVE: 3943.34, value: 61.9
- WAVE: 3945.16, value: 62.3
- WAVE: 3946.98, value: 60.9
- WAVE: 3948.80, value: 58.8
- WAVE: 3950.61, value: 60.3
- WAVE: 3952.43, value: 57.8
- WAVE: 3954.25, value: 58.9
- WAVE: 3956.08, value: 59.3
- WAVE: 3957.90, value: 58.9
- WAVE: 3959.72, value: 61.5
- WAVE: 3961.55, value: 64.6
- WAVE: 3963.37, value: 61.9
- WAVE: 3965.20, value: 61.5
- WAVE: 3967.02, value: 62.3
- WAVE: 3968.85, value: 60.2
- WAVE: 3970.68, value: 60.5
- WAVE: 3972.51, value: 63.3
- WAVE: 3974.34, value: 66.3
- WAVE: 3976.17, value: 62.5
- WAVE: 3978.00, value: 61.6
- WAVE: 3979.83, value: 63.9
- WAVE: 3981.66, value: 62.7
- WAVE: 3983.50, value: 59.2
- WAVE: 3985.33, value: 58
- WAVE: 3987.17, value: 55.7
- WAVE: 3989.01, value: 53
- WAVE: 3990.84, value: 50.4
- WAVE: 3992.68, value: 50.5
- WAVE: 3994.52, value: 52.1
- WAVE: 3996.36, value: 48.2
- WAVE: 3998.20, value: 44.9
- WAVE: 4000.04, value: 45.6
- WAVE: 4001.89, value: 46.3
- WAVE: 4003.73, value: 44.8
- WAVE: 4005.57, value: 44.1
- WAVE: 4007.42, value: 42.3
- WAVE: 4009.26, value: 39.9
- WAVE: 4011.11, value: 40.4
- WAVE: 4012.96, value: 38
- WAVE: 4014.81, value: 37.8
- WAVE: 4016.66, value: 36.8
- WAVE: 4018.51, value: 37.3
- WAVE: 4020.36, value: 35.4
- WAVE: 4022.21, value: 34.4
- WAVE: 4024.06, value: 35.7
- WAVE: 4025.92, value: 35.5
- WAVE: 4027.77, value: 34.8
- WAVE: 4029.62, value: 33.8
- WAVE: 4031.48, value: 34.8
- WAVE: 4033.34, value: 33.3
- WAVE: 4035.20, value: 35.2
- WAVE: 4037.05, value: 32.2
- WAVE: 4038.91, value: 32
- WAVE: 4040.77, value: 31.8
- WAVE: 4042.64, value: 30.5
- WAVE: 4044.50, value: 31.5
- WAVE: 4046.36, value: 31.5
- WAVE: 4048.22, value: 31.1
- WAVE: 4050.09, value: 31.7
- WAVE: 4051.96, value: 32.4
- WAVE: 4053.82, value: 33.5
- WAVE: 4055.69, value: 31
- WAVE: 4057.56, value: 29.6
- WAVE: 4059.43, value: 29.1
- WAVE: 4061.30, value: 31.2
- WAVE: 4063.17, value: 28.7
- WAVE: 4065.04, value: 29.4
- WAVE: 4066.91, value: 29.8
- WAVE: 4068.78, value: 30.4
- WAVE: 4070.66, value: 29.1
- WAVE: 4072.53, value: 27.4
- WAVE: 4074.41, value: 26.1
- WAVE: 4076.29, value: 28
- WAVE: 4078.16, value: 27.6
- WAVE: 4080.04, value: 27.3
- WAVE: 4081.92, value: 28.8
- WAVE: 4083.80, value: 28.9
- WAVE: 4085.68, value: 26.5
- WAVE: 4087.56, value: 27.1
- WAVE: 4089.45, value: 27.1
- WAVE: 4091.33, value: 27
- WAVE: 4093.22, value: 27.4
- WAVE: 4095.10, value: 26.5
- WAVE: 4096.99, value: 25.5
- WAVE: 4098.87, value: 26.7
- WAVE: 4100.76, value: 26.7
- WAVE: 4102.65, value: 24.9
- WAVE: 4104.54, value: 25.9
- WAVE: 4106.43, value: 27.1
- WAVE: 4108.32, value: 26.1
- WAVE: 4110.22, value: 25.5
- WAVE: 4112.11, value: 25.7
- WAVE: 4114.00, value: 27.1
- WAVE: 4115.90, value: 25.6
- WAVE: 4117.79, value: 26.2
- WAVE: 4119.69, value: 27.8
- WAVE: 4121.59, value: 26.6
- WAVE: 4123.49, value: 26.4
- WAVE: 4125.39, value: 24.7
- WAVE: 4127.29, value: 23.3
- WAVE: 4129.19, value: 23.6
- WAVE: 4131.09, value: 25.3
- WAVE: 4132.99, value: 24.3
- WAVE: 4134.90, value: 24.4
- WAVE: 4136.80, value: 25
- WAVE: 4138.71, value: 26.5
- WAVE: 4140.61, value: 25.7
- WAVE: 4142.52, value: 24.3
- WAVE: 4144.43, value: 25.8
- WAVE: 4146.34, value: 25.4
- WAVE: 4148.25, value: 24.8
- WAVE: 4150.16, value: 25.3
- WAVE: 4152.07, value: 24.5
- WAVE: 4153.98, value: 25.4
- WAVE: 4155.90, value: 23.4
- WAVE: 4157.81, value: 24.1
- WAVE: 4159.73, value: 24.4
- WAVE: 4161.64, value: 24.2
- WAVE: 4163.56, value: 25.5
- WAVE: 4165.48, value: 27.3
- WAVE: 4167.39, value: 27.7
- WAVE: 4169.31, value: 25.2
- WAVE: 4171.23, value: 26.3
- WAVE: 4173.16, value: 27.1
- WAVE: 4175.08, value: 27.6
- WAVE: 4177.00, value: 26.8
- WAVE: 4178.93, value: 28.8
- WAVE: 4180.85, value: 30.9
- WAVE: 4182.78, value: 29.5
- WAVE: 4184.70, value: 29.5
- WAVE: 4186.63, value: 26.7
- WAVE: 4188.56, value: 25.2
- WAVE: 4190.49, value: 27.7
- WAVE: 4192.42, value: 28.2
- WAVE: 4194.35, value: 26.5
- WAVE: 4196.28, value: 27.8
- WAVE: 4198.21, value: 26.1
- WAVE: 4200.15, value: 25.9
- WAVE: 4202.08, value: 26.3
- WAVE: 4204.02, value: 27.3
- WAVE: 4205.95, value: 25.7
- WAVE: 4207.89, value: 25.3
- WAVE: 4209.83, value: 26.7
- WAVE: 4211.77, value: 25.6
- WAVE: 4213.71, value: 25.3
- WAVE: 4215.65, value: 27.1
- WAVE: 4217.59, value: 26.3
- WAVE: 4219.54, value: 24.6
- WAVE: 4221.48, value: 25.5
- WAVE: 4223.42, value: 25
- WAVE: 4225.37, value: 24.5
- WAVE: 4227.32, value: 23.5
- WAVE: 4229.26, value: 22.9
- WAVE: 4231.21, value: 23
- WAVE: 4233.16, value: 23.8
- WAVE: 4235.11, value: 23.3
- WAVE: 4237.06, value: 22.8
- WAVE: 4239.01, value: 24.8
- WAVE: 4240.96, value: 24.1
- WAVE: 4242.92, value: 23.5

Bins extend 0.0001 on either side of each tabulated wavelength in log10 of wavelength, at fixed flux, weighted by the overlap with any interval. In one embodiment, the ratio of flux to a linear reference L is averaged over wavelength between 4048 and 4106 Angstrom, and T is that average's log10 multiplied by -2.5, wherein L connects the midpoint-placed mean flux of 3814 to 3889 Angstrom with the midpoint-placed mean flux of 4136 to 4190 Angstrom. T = 0.32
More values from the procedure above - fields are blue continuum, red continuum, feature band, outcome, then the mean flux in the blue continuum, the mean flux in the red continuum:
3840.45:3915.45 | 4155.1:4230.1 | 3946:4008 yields 0.38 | 105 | 26.3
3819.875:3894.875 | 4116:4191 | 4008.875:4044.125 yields 0.34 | 77.4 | 26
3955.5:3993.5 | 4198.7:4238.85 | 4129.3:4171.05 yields 0.35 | 59.9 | 25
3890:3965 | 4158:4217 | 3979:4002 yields 0.42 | 94.6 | 26.8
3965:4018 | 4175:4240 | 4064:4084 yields 0.42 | 51.9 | 26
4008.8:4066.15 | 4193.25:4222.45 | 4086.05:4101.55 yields 0.16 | 33.5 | 26.1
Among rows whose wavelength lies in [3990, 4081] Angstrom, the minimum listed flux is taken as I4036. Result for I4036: 26.1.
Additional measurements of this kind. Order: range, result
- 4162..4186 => 25.2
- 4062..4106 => 24.9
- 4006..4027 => 34.4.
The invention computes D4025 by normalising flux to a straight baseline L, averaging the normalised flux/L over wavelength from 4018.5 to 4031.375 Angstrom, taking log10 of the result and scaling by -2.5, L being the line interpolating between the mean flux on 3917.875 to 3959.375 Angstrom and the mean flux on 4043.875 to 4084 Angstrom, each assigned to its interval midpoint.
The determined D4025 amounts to 0.188 mag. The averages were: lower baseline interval 68.3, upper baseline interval 29.7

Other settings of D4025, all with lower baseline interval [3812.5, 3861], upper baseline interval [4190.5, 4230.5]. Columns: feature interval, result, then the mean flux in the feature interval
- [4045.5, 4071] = 0.18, 30.6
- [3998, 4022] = -0.04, 40.7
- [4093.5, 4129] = 0.24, 26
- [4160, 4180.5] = 0.07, 26.7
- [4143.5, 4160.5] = 0.20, 24.8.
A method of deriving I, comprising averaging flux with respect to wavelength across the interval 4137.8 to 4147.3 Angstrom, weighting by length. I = 25.5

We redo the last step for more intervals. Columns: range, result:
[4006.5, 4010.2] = 41.1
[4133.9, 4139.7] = 25.3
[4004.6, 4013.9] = 40.9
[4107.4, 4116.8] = 26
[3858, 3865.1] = 55.1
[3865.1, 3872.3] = 85.5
